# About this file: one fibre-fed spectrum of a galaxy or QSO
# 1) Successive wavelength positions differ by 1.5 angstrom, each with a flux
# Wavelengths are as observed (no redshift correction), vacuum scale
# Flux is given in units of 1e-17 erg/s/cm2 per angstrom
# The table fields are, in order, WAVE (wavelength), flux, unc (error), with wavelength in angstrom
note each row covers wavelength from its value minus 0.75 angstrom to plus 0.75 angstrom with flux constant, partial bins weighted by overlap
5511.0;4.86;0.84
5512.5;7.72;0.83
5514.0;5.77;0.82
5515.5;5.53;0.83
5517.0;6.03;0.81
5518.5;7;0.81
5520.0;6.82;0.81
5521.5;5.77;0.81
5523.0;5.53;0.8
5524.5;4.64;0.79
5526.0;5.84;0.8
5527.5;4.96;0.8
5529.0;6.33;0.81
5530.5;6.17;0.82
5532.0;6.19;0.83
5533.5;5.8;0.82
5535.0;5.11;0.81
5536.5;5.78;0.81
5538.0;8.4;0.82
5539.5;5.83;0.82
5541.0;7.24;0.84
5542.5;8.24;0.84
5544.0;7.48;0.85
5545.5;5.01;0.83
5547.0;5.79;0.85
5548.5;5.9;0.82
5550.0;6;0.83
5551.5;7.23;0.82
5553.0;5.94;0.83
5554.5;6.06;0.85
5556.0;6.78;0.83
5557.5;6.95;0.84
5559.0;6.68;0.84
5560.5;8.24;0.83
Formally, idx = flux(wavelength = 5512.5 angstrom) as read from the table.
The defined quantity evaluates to 7.72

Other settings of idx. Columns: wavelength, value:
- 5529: 6.33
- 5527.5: 4.96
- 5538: 8.4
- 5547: 5.79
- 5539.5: 5.83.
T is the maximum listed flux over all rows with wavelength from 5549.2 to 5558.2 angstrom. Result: 7.23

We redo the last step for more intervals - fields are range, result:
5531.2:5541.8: 8.4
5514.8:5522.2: 7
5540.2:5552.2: 8.24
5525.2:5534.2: 6.33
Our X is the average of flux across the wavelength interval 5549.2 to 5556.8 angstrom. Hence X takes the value 6.4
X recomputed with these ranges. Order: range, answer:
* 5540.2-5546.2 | 7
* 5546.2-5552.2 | 6.21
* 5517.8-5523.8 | 6.26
